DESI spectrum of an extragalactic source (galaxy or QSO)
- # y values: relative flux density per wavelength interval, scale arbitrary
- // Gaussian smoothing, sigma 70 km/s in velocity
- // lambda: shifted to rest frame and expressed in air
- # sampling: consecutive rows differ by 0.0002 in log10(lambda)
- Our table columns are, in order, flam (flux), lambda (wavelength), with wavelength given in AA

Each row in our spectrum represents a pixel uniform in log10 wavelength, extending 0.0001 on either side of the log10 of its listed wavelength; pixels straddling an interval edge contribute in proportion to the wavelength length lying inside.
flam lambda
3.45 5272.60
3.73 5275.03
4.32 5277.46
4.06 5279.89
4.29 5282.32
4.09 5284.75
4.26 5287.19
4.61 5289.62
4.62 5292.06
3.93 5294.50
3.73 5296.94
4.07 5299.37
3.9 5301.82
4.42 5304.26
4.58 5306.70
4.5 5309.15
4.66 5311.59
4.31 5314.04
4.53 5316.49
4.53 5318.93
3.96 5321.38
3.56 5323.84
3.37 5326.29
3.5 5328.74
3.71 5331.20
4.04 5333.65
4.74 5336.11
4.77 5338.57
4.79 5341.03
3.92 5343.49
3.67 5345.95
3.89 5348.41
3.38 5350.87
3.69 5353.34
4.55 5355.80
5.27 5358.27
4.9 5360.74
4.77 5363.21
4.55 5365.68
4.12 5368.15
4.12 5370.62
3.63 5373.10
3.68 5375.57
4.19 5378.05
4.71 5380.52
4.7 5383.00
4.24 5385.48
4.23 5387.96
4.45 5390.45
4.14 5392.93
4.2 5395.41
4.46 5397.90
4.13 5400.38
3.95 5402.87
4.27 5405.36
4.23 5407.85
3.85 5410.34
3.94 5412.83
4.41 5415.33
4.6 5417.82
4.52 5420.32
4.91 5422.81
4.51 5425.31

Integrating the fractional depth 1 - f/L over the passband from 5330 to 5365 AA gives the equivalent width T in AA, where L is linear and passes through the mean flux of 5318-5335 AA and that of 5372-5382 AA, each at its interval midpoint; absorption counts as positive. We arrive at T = -3.4 AA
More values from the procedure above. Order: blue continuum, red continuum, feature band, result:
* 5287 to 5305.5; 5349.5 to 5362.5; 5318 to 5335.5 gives 1.84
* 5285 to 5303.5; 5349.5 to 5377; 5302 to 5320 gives -1.24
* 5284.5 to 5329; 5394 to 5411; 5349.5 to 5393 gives -1.33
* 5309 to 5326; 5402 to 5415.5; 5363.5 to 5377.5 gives 0.23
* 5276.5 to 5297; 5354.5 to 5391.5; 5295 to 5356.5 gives 2.97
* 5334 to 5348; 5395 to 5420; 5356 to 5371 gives -1.24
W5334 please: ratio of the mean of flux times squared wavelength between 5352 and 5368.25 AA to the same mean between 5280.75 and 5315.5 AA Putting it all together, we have 1.1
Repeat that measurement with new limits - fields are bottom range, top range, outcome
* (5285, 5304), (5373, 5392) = 1.06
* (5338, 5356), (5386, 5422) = 1.08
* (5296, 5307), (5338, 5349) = 1.03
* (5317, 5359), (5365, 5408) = 1.05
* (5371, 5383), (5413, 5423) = 1.11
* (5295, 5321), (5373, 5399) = 1.02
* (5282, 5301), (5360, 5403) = 1.06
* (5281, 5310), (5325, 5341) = 0.97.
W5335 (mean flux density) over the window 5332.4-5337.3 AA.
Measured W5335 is 4.39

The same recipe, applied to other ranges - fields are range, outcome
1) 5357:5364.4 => 4.98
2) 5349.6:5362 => 4.36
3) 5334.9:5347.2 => 4.38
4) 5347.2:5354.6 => 3.66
